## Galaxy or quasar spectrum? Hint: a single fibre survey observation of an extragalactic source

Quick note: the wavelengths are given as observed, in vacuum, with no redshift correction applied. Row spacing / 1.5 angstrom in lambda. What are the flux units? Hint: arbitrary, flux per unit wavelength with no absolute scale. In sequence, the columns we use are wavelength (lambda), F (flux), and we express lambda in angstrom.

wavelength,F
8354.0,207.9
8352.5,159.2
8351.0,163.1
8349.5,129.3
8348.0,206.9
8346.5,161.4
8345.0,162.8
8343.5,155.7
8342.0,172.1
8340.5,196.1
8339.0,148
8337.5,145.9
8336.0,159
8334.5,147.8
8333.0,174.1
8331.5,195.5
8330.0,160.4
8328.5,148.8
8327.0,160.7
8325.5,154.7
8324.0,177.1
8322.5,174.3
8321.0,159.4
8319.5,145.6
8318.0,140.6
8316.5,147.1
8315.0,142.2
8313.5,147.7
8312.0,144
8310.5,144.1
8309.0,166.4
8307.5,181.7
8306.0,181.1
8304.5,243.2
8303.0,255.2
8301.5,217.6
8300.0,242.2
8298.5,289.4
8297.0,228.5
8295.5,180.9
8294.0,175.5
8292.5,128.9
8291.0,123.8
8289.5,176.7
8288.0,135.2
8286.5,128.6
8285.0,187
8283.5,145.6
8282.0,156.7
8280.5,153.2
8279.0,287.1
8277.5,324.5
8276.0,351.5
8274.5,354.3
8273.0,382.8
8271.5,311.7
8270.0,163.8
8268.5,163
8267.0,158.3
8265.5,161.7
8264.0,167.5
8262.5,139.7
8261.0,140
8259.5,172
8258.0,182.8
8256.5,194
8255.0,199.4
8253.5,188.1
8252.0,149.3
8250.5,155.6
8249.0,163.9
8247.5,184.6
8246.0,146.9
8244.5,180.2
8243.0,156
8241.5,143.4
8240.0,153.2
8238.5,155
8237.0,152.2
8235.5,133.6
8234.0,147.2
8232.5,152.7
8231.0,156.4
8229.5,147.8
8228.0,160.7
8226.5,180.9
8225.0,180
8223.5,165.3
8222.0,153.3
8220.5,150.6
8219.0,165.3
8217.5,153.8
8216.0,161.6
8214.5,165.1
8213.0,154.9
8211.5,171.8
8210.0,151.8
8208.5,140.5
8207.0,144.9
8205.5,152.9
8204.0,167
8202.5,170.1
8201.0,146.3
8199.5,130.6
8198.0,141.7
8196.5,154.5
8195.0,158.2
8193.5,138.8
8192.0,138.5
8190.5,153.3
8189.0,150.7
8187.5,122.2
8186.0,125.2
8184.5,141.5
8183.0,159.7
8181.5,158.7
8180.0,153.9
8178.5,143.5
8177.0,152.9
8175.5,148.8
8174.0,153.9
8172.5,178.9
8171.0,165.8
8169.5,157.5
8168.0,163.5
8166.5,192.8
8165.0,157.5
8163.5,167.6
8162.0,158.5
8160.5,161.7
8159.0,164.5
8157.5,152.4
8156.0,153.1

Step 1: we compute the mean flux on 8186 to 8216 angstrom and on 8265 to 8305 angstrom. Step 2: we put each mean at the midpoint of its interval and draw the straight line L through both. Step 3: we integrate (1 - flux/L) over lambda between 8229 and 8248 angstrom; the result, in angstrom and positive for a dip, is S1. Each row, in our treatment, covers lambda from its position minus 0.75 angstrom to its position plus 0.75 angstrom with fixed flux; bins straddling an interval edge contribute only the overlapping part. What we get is 2.7 angstrom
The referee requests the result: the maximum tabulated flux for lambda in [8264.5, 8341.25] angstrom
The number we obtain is 382.8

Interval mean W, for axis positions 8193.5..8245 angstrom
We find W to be 156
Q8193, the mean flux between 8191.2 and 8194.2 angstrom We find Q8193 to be 139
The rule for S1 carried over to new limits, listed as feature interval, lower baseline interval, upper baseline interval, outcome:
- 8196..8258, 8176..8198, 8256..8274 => 4.55 angstrom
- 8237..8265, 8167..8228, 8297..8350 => -0.29 angstrom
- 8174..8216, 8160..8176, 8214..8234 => 3.28 angstrom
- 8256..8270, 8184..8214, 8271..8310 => 2.37 angstrom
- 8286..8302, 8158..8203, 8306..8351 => -2.57 angstrom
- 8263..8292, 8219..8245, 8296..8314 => -3.97 angstrom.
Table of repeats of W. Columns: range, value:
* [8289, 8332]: 177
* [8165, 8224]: 154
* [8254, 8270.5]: 168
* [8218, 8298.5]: 182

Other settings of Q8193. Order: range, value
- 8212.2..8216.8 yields 161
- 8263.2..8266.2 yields 164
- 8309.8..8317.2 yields 145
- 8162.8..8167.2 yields 172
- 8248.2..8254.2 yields 164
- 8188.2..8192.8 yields 147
